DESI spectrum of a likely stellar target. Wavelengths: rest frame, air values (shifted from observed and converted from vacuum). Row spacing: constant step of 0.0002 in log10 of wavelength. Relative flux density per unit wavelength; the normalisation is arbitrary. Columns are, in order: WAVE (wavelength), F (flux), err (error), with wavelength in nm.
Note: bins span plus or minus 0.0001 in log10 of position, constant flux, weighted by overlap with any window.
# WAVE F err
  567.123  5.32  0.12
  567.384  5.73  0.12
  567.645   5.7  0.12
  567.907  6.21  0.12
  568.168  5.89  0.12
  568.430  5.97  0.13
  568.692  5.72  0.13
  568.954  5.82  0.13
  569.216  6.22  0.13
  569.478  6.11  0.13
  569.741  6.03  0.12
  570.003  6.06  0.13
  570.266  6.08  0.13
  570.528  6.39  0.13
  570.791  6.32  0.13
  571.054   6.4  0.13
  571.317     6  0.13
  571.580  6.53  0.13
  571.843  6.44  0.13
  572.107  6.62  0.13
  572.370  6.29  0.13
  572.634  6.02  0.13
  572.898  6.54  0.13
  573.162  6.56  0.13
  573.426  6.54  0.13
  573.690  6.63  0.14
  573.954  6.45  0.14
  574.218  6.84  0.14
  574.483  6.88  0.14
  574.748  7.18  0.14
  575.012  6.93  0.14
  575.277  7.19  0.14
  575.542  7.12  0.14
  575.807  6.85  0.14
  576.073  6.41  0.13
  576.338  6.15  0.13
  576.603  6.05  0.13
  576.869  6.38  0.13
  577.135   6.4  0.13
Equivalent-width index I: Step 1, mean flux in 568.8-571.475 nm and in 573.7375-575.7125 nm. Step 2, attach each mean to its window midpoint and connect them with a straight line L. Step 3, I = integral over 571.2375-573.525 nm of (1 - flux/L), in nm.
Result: 0.04 nm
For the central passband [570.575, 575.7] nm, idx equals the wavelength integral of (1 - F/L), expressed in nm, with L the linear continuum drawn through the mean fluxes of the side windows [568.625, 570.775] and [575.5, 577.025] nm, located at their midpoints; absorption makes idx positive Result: -0.27 nm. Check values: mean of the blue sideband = 6.08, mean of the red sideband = 6.45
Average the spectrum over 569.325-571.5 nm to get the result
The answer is 6.18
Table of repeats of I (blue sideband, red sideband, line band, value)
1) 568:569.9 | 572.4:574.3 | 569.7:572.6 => -0.03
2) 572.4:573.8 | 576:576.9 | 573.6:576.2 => -0.22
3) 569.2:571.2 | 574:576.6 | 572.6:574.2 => 0.01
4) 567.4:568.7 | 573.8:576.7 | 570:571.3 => -0.01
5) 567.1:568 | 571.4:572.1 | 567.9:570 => 0.01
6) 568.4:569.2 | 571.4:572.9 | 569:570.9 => -0.03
